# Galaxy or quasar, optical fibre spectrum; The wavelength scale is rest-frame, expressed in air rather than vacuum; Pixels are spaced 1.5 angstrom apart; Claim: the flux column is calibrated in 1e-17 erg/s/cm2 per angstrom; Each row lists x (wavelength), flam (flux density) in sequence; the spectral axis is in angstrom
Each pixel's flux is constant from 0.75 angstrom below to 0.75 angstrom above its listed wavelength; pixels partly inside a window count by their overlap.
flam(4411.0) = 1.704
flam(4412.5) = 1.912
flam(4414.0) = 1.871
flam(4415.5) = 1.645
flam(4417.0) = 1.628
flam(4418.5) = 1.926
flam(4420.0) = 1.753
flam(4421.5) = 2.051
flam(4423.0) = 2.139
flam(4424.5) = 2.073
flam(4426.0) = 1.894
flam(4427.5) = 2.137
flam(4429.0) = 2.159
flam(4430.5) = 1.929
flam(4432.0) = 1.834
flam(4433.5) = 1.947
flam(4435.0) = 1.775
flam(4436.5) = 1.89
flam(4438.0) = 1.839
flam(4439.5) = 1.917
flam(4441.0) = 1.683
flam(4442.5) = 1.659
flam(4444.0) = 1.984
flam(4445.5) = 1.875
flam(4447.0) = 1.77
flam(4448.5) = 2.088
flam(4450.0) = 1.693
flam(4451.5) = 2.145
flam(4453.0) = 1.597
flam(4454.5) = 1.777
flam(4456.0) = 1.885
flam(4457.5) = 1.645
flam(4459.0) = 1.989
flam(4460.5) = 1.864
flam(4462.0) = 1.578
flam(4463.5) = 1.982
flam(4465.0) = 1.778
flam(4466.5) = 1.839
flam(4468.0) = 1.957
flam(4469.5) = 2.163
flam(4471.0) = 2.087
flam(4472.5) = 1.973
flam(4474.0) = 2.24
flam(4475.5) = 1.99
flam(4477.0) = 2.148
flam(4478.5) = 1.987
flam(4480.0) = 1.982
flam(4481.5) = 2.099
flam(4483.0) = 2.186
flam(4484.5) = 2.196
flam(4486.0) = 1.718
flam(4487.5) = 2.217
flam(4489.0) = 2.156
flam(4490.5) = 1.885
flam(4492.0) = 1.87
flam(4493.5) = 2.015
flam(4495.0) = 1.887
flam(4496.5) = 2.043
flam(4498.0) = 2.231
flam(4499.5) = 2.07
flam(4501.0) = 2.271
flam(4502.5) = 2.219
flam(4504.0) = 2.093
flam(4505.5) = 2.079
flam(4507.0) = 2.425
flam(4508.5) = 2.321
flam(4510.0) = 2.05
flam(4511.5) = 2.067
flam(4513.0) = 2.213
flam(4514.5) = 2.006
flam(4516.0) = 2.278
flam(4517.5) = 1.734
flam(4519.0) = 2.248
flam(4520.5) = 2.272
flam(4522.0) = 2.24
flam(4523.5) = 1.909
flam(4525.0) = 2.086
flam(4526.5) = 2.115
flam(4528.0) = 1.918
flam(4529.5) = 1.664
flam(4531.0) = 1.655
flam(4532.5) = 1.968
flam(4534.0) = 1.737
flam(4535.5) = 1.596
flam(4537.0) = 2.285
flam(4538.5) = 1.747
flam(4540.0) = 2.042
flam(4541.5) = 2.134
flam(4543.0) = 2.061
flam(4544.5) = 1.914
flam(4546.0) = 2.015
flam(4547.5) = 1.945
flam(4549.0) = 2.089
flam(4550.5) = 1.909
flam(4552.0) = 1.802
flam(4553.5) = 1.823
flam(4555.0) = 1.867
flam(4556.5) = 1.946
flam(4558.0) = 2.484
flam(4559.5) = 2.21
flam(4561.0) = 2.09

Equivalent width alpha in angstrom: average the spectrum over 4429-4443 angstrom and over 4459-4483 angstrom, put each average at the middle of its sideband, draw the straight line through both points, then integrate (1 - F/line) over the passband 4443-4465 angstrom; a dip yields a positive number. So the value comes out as 0.9 angstrom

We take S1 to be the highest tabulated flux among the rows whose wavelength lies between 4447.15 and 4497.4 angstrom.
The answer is 2.24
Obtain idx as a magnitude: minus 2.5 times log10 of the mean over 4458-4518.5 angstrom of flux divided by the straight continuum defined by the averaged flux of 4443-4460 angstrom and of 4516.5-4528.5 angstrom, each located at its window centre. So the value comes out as -0.04 mag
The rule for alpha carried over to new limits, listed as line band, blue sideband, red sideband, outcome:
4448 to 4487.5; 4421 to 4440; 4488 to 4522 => 1.78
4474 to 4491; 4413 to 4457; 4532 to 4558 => -1.35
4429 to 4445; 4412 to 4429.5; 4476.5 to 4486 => 0.86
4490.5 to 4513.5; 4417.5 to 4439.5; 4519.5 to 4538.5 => -1.96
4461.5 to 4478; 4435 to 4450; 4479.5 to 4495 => -0.22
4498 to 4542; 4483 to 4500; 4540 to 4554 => -1.10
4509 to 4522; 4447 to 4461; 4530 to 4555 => -1.54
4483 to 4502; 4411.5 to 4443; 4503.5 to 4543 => -0.64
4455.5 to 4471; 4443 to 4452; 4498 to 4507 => 0.86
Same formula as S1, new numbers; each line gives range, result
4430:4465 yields 2.145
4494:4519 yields 2.425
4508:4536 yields 2.321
